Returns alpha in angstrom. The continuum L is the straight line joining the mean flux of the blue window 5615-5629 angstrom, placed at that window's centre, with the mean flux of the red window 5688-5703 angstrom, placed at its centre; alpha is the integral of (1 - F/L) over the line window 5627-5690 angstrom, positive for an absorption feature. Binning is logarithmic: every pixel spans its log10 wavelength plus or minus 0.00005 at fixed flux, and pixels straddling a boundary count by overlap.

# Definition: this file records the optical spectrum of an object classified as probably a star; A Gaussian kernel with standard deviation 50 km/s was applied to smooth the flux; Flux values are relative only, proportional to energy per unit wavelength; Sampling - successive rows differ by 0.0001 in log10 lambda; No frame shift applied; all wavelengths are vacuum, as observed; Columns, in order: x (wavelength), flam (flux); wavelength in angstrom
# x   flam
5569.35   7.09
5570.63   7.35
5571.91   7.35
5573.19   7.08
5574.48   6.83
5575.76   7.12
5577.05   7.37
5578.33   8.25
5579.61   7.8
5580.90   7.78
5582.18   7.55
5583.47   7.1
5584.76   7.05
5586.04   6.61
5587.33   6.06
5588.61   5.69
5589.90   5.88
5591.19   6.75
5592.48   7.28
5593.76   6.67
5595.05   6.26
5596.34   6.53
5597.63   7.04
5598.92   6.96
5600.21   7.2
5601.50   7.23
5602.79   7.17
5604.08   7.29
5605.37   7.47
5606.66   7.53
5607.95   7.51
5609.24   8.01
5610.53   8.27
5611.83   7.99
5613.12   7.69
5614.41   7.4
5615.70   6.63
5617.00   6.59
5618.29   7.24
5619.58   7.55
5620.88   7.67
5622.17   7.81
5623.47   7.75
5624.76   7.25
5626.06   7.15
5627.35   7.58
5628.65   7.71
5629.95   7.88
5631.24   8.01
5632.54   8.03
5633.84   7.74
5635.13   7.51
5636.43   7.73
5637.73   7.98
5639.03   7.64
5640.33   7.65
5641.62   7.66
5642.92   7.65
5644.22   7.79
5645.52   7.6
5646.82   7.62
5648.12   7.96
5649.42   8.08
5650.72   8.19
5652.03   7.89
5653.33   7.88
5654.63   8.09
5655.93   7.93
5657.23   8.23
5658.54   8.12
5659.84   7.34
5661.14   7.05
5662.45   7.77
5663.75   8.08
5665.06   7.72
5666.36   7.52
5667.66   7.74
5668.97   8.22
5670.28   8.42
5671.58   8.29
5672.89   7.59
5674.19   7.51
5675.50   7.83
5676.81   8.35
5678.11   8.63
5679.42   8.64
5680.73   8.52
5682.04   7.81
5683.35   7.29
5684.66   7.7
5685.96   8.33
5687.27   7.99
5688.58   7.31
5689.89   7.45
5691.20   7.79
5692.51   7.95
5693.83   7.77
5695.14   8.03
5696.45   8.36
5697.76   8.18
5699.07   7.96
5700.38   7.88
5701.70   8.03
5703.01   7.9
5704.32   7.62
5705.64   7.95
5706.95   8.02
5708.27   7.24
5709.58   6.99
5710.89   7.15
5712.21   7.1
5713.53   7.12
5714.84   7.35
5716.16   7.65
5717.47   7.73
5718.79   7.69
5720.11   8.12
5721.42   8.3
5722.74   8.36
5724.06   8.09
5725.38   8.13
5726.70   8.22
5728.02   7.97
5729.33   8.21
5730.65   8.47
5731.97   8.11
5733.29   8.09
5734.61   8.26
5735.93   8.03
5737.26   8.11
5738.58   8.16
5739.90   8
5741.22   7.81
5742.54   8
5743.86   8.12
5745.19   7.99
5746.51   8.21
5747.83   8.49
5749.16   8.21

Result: -2.1 angstrom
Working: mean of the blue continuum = 7.35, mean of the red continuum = 7.88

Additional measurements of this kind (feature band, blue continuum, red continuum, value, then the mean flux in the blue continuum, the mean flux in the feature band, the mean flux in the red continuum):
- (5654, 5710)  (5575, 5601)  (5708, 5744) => -2.3 angstrom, 6.95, 7.89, 7.88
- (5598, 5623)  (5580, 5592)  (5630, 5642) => -0.6 angstrom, 6.74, 7.43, 7.79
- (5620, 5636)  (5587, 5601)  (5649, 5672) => -0.9 angstrom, 6.59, 7.67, 7.91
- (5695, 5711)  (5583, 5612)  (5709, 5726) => -0.4 angstrom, 7.01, 7.81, 7.68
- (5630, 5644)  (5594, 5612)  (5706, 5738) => -0.6 angstrom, 7.28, 7.77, 7.86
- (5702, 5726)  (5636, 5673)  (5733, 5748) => 1.0 angstrom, 7.85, 7.7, 8.09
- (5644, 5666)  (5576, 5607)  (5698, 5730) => -1.3 angstrom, 7.02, 7.84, 7.79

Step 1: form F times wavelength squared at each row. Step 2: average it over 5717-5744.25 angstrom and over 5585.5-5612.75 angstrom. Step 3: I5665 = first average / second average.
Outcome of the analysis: 1.2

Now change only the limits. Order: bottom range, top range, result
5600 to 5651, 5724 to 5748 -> 1.11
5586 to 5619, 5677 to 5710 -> 1.16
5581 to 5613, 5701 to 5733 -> 1.15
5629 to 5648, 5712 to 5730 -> 1.05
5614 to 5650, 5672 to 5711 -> 1.06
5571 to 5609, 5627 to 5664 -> 1.13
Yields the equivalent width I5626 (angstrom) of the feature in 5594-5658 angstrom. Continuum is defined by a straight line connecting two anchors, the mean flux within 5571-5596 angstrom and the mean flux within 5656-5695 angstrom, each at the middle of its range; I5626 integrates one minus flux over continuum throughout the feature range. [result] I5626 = -1.5 angstrom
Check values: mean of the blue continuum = 6.97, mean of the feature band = 7.57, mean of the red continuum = 7.9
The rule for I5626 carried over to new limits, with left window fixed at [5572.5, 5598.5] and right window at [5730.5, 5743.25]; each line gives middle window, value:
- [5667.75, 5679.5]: -0.8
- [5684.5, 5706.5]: -0.4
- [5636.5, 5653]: -0.9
